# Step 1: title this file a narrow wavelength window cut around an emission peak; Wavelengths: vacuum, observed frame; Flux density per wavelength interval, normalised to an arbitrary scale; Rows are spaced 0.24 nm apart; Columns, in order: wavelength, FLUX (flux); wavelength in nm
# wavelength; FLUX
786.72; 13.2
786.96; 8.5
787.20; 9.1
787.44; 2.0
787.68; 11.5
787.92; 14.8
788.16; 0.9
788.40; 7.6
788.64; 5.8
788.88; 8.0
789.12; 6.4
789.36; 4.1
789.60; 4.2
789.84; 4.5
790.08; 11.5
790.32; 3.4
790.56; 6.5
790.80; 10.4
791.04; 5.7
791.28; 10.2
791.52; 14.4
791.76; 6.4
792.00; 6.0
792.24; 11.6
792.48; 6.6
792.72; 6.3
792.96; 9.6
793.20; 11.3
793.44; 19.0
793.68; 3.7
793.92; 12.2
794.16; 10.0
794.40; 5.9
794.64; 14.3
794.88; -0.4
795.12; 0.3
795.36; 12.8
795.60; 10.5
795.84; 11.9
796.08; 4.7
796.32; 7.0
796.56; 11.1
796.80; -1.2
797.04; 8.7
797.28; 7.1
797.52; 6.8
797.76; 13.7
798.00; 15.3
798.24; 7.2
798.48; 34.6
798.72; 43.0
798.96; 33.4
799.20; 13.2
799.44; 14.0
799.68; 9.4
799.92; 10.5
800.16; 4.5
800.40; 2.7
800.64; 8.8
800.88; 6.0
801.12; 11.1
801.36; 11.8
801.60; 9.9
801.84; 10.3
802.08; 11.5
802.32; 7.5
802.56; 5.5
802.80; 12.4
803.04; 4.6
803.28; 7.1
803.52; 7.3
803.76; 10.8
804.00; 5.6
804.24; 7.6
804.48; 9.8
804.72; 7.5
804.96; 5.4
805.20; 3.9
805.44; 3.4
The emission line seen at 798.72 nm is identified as H-gamma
